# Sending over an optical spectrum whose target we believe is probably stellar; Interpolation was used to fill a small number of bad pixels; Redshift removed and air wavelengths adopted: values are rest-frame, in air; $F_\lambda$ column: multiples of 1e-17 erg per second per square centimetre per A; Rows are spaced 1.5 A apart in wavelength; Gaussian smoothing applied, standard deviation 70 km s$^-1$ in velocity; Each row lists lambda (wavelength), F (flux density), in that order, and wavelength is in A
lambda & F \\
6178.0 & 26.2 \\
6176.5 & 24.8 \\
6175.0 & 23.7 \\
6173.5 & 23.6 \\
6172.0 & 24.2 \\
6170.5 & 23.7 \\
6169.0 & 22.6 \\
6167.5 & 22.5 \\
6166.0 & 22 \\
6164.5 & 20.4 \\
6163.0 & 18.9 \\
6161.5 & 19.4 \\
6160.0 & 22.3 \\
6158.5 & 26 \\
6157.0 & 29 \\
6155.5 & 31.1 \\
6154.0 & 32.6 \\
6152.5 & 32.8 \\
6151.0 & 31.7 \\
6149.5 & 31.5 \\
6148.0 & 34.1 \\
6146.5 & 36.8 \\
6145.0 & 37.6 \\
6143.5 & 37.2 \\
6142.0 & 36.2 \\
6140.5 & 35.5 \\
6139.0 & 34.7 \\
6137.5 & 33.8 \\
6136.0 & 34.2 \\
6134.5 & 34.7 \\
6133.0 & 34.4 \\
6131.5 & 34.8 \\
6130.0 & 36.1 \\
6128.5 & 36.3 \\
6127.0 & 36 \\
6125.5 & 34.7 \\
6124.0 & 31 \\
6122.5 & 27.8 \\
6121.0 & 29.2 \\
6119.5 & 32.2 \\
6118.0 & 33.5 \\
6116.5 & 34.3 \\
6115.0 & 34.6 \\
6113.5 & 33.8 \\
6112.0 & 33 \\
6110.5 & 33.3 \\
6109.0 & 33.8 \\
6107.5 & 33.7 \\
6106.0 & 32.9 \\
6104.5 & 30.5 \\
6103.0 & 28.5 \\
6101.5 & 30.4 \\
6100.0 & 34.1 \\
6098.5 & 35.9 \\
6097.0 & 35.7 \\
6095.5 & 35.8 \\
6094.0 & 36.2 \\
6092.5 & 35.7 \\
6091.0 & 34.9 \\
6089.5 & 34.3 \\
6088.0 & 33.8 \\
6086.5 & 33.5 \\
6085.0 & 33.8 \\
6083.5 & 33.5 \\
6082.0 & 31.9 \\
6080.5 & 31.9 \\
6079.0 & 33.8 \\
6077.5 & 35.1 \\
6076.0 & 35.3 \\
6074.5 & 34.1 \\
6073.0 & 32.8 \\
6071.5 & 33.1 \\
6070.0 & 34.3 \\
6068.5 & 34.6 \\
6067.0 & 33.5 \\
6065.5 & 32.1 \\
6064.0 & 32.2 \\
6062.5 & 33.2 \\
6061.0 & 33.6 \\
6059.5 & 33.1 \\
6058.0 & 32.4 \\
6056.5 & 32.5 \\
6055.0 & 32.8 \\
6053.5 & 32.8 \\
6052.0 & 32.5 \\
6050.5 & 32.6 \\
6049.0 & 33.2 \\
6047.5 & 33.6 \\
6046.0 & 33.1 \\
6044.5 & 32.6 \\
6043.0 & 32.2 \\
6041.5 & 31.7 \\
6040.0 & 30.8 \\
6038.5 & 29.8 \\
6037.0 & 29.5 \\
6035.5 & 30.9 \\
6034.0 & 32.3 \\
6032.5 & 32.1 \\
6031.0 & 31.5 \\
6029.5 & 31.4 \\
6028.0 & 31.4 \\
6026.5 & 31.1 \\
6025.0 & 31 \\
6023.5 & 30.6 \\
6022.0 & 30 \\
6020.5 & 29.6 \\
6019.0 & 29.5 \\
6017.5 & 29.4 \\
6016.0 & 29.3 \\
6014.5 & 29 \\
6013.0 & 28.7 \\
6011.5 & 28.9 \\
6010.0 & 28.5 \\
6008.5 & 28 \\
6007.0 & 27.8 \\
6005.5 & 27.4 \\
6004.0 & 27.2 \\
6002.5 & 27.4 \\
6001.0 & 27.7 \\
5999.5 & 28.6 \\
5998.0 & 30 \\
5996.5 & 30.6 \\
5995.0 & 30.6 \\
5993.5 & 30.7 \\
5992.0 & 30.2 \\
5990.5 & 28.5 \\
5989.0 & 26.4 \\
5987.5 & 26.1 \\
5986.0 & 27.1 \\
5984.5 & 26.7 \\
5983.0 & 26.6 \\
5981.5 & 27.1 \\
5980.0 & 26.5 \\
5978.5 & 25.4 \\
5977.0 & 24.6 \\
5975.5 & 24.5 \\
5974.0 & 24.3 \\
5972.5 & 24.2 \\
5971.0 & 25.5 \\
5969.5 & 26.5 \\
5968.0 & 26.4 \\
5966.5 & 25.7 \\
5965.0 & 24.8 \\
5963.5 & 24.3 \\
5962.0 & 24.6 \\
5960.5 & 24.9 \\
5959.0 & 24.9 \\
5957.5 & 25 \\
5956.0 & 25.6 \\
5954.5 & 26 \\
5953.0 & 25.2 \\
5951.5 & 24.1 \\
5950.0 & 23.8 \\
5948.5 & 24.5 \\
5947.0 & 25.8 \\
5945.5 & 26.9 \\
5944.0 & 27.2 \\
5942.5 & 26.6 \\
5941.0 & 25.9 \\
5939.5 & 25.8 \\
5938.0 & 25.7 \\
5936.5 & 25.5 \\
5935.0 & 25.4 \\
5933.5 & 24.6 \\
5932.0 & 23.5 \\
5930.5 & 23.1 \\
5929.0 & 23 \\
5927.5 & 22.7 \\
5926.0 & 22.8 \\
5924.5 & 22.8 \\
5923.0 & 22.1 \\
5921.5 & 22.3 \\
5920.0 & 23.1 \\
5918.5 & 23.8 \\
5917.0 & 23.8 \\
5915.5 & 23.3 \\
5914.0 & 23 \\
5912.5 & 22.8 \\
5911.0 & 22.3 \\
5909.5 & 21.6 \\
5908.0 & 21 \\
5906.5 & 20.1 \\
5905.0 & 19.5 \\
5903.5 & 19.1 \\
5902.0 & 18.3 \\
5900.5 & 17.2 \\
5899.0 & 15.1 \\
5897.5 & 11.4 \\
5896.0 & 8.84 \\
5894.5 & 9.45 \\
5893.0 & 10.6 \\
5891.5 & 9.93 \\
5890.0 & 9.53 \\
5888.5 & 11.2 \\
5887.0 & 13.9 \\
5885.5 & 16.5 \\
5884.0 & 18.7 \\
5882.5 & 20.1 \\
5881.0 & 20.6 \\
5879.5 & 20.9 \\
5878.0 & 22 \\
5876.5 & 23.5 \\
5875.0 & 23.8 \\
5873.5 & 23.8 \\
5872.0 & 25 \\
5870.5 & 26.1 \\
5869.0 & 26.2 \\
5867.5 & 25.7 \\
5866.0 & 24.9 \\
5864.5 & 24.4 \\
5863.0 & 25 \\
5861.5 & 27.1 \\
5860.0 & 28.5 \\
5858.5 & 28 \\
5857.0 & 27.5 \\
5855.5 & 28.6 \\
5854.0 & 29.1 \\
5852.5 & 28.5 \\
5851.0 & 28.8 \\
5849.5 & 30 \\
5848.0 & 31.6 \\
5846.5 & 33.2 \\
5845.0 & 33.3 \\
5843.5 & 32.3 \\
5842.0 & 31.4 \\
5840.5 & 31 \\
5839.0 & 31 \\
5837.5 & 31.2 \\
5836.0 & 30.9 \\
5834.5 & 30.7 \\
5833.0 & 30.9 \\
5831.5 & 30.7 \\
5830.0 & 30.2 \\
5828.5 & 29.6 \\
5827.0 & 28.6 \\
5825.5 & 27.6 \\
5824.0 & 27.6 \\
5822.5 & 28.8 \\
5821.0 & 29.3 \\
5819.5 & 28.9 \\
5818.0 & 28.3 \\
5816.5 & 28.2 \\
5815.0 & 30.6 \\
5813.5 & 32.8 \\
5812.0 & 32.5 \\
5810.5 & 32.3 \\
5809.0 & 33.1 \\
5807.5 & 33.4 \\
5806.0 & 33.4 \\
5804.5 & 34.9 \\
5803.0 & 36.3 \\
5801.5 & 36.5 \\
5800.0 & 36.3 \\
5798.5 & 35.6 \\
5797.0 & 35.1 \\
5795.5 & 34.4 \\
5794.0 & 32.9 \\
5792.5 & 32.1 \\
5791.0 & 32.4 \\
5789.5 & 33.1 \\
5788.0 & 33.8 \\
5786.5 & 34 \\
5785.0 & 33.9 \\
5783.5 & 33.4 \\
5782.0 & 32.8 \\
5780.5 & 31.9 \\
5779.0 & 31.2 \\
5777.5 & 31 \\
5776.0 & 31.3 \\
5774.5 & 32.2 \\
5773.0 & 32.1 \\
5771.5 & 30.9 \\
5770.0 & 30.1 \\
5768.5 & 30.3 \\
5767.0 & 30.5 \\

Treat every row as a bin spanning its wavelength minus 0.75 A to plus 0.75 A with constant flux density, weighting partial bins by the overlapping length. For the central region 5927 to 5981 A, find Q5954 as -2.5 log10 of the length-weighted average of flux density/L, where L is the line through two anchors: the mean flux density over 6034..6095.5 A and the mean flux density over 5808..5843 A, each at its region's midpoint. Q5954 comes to 0.26 mag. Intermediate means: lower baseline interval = 30.3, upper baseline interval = 33.1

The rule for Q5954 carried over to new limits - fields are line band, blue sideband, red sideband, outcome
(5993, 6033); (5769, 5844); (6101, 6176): 0.06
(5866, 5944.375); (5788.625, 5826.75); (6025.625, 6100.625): 0.49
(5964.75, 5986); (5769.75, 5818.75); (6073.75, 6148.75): 0.29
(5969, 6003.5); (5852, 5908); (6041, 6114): 0.01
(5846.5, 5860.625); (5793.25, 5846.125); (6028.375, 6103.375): 0.10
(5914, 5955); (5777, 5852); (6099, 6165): 0.29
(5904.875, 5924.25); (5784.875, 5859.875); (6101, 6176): 0.37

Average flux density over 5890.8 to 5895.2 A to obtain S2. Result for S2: 10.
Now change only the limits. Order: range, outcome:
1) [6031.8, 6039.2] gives 30.9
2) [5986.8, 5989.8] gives 26.3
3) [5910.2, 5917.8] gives 23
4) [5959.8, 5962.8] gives 24.7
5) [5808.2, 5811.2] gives 32.7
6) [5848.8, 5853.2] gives 29.1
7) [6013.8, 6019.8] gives 29.3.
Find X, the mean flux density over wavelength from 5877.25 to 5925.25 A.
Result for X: 18.3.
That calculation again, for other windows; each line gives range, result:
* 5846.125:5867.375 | 28.1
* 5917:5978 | 24.7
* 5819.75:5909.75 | 24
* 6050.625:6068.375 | 32.8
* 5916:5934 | 23.1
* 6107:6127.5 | 32.9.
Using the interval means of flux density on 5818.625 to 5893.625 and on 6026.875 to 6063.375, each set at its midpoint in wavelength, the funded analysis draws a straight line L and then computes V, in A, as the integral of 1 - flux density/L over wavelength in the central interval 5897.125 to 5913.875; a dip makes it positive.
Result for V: 5.00 A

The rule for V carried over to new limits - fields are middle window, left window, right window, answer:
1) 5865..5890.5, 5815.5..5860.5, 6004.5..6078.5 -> 7.8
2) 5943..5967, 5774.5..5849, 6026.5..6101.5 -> 5.4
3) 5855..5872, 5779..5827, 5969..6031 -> 2.5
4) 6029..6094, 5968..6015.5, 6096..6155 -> -4.7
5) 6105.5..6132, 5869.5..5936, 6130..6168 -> -3.6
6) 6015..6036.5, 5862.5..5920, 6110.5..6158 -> -2.6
